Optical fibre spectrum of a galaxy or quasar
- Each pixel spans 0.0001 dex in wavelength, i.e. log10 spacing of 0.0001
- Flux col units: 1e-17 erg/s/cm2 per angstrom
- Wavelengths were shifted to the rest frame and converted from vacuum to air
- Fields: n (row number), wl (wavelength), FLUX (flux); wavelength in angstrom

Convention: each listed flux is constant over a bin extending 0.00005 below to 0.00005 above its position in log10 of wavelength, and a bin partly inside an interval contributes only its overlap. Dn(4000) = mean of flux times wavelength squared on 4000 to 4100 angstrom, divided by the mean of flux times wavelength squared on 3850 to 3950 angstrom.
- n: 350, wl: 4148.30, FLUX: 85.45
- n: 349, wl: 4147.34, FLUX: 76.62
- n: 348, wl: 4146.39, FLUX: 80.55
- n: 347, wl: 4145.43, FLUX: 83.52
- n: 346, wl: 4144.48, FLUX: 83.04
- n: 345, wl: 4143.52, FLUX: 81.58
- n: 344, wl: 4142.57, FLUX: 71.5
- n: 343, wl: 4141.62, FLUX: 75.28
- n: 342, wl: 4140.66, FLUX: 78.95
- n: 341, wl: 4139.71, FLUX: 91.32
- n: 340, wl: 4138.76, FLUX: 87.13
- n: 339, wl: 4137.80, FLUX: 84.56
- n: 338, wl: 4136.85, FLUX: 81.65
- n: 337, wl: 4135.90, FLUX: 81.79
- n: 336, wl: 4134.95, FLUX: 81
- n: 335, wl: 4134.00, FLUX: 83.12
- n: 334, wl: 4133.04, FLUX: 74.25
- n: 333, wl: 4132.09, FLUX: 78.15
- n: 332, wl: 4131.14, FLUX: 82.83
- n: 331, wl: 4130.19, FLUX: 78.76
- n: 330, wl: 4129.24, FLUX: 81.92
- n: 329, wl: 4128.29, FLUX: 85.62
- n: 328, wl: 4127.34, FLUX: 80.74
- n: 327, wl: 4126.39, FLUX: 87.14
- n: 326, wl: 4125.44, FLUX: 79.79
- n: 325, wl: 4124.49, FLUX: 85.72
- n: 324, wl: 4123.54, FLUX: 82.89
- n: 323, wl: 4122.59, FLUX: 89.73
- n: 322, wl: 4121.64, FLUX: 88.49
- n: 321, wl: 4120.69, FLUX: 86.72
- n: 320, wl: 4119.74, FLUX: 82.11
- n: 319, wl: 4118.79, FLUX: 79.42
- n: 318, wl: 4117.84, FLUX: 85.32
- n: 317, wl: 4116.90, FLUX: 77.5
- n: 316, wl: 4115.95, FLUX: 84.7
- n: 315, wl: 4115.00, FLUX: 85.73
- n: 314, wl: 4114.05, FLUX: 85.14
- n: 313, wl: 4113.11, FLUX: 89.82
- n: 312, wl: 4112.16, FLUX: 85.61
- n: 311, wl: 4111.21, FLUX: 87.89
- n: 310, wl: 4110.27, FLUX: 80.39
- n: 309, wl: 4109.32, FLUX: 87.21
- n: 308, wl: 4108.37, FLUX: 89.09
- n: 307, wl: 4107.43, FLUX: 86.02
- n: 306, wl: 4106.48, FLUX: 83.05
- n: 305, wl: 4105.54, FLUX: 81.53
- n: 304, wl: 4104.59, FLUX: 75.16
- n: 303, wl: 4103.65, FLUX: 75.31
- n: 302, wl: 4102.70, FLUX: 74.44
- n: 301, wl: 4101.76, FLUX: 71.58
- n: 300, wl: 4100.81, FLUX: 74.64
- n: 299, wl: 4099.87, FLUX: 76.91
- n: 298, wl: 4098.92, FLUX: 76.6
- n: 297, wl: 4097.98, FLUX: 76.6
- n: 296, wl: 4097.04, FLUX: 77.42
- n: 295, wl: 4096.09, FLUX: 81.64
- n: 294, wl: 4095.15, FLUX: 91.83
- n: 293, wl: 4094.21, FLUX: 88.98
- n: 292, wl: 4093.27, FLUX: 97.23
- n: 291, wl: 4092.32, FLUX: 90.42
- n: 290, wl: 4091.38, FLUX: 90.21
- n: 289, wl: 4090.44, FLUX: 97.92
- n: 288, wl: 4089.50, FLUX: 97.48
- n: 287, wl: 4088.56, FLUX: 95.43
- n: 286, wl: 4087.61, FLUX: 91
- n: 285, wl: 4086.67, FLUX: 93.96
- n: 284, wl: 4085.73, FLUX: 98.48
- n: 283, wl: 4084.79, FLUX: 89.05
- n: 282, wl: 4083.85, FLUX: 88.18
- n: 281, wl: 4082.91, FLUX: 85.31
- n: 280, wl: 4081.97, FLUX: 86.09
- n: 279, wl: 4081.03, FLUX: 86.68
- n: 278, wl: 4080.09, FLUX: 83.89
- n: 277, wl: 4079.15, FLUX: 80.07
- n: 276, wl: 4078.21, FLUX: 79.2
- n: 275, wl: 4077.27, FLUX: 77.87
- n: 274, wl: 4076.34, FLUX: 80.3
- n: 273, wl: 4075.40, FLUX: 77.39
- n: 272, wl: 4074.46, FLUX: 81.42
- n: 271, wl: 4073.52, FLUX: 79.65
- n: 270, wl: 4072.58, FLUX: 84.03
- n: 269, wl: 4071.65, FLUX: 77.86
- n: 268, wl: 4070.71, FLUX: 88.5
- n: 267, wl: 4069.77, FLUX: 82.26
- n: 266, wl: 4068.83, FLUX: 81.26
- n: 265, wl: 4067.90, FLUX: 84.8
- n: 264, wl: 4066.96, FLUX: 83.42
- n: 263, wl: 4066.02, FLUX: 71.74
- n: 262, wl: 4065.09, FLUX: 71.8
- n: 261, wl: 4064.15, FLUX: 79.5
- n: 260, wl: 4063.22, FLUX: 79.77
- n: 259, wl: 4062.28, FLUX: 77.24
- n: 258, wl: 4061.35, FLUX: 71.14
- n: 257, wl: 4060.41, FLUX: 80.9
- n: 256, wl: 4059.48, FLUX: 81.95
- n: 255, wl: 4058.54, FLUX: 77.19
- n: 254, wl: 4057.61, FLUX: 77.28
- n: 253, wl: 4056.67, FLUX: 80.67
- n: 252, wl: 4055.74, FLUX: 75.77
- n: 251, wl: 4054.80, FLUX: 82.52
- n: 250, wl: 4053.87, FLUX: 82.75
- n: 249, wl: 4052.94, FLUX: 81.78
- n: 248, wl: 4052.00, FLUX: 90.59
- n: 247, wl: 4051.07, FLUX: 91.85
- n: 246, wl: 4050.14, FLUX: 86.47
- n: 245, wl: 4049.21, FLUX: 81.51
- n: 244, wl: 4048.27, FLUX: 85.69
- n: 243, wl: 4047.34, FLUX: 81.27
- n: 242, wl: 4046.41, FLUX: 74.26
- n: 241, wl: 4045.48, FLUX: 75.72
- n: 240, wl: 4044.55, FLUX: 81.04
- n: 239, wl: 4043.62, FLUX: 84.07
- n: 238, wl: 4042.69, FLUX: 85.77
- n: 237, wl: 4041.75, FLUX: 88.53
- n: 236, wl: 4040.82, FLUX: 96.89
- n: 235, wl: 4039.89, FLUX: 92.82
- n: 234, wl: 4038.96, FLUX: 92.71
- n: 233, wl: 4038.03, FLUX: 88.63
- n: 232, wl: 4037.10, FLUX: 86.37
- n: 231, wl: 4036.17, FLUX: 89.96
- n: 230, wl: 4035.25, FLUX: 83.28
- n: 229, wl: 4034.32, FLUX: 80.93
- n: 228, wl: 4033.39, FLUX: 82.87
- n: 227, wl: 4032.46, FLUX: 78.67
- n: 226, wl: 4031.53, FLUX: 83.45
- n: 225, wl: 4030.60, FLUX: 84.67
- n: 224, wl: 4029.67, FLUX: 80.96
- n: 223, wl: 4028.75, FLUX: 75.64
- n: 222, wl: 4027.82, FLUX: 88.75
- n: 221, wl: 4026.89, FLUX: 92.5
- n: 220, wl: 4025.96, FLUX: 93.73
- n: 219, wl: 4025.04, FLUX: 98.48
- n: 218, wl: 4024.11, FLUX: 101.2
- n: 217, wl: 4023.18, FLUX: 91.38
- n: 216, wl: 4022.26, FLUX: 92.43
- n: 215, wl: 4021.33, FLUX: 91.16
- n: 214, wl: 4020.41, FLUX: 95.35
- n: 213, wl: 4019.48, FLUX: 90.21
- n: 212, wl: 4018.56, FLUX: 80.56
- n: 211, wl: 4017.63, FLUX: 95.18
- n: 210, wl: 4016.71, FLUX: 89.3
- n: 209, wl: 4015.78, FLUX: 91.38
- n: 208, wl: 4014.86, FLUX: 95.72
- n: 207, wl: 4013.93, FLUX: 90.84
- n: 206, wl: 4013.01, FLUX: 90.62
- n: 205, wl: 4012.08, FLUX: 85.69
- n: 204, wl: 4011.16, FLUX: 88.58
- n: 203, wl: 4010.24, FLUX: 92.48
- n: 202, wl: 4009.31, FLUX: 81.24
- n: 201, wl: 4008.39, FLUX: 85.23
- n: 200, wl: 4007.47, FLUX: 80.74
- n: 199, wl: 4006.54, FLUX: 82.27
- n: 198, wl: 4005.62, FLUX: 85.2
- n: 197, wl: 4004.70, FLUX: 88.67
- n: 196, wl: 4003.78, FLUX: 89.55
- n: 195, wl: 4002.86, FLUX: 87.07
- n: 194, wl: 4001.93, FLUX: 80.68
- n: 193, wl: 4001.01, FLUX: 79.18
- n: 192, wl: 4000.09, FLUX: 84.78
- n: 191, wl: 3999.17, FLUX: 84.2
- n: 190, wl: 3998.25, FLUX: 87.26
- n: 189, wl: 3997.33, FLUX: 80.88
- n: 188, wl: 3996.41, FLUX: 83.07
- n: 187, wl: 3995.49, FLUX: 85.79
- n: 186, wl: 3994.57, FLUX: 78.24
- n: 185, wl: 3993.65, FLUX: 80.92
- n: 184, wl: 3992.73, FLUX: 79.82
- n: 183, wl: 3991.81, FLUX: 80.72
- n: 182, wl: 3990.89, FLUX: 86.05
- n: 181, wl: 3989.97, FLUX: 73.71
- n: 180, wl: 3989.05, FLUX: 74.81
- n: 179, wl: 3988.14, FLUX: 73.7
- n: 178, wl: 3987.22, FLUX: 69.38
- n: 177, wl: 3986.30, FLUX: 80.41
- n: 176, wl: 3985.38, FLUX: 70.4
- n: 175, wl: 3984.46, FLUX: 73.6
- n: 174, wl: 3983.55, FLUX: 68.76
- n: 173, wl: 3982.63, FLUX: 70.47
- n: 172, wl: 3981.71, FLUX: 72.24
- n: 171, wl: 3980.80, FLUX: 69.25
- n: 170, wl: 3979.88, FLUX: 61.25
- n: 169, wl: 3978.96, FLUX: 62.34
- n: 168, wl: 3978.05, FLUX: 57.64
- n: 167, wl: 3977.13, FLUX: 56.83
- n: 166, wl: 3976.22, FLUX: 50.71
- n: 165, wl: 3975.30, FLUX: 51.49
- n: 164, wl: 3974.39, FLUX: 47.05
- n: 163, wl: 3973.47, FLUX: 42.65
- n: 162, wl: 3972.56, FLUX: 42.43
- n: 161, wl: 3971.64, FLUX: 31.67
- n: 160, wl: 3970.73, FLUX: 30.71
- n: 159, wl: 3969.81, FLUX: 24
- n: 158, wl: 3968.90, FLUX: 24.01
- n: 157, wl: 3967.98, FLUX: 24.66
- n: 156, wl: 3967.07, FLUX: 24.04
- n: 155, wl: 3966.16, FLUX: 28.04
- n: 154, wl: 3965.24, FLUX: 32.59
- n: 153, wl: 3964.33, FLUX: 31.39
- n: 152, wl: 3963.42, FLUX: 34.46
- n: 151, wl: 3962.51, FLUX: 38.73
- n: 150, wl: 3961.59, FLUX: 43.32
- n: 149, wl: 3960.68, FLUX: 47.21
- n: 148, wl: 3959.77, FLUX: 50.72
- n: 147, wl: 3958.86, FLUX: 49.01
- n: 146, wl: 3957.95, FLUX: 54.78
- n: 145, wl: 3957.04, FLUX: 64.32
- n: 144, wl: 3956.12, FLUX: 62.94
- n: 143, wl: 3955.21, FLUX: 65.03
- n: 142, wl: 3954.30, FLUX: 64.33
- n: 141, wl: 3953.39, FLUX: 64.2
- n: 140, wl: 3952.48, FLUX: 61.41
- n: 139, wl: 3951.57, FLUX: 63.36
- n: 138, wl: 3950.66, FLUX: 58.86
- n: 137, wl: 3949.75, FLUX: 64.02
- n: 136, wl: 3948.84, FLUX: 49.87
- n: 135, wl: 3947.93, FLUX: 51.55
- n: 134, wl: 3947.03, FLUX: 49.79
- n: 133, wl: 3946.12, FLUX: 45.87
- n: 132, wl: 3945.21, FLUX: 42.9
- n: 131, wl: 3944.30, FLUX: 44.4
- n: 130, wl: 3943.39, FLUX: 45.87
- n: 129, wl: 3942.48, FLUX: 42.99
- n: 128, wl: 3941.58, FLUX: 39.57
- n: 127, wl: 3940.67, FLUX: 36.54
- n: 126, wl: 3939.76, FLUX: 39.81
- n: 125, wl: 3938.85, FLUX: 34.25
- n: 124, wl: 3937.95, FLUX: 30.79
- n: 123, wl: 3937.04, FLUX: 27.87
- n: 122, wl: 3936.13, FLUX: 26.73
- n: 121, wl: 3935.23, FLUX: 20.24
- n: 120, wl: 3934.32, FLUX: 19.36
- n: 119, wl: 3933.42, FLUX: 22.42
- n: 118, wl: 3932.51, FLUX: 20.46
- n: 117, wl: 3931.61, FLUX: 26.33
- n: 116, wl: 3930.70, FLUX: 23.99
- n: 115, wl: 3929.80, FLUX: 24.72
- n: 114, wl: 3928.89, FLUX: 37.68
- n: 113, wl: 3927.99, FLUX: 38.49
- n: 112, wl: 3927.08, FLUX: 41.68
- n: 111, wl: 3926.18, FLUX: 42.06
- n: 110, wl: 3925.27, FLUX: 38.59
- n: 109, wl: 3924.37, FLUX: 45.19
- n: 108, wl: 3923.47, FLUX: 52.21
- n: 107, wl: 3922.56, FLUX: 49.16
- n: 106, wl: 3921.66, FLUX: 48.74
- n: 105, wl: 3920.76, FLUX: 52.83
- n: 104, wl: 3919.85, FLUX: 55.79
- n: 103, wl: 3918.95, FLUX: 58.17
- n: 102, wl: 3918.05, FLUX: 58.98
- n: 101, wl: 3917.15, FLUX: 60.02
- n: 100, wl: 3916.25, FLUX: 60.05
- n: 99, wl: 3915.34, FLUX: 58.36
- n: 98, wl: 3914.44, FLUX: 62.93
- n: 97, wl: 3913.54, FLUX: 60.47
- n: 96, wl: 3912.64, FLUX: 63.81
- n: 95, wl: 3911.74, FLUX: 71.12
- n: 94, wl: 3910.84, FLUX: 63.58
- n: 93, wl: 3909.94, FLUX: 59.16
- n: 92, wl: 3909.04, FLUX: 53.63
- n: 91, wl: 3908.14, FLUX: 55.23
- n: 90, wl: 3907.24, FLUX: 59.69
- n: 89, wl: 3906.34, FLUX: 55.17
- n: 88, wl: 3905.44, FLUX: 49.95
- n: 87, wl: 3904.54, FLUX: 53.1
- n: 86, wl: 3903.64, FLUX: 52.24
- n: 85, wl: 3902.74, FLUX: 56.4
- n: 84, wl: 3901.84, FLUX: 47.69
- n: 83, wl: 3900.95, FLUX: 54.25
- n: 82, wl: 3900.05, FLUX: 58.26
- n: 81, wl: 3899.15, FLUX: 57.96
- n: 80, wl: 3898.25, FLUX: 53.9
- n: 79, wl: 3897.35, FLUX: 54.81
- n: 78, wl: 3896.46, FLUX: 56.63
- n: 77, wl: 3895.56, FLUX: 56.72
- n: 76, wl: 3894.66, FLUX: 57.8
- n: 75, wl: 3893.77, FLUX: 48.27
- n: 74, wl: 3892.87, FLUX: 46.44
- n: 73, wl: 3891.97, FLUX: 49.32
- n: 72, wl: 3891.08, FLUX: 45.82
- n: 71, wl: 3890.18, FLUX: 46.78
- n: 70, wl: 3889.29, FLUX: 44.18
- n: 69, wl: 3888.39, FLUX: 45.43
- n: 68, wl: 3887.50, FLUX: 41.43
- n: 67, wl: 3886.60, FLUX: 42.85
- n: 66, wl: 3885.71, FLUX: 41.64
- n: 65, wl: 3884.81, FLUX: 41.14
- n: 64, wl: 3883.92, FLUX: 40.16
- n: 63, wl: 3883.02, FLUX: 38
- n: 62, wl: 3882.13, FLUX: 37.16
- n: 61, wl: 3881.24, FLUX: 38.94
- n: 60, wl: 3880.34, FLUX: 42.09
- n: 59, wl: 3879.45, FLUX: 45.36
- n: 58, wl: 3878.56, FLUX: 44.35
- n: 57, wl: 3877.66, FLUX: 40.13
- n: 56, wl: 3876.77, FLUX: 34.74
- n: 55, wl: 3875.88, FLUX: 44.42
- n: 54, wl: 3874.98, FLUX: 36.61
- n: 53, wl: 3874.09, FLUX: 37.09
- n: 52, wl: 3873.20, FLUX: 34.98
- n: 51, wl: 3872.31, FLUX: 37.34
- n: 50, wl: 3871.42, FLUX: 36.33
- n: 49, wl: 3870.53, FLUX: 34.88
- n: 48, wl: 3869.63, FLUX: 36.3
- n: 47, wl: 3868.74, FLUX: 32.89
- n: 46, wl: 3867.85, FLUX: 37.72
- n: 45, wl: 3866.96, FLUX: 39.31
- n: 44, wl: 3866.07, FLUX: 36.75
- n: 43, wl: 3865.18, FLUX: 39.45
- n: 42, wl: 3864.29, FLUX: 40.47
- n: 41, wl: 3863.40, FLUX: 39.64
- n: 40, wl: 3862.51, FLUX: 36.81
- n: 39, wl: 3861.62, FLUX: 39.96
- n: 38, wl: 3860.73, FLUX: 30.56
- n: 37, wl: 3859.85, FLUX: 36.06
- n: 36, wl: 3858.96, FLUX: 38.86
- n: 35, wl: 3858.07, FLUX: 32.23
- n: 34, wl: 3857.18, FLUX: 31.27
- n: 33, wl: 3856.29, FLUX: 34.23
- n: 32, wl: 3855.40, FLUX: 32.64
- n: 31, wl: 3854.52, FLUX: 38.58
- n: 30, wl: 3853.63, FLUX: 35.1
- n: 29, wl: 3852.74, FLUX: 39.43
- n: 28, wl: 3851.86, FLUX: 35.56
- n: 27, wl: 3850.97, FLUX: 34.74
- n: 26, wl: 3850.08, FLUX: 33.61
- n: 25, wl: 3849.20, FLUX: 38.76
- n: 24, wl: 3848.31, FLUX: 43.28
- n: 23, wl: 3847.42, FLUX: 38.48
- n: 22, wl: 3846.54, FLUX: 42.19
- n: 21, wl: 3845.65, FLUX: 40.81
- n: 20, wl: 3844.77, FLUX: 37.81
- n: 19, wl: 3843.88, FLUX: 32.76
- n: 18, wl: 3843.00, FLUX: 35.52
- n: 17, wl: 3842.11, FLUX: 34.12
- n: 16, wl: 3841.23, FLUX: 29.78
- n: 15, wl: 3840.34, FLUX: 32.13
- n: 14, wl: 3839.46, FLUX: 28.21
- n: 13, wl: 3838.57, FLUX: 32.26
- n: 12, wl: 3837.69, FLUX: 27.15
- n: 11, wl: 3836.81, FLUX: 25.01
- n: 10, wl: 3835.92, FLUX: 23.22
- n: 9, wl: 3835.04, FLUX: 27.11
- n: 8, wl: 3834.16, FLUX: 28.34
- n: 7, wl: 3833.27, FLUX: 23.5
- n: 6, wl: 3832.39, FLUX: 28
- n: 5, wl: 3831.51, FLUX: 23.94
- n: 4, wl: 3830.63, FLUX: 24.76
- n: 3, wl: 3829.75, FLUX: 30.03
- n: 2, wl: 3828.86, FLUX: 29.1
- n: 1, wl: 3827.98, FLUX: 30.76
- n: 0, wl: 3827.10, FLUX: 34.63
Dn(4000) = 2.1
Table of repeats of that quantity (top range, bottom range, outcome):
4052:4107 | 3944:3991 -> 1.64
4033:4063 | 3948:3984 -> 1.75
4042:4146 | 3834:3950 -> 2.17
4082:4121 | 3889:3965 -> 1.92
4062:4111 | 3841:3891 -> 2.44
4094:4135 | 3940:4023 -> 1.34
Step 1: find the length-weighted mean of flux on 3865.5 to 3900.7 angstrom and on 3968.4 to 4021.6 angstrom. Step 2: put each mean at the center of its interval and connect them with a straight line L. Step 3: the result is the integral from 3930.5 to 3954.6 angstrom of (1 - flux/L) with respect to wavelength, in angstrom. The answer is 7.6 angstrom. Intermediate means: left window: 43.5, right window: 74.2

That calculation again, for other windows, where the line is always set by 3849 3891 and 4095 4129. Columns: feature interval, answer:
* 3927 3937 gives 4.6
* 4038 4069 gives -4.6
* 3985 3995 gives -2.8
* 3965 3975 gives 4.3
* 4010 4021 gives -4.4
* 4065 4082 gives -1.3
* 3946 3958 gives -1.3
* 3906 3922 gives -4.3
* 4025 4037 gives -3.1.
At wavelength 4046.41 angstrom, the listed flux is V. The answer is 74.26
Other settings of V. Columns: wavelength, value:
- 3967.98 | 24.66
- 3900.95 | 54.25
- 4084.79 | 89.05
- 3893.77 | 48.27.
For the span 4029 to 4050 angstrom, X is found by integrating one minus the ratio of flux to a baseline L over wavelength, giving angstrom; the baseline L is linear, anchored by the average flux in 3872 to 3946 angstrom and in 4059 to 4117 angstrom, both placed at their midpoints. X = -3.3 angstrom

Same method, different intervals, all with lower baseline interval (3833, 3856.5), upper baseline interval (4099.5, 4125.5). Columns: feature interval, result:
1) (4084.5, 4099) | -2.06 angstrom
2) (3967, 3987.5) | 1.88 angstrom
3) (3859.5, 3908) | -3.98 angstrom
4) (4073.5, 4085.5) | -1.02 angstrom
